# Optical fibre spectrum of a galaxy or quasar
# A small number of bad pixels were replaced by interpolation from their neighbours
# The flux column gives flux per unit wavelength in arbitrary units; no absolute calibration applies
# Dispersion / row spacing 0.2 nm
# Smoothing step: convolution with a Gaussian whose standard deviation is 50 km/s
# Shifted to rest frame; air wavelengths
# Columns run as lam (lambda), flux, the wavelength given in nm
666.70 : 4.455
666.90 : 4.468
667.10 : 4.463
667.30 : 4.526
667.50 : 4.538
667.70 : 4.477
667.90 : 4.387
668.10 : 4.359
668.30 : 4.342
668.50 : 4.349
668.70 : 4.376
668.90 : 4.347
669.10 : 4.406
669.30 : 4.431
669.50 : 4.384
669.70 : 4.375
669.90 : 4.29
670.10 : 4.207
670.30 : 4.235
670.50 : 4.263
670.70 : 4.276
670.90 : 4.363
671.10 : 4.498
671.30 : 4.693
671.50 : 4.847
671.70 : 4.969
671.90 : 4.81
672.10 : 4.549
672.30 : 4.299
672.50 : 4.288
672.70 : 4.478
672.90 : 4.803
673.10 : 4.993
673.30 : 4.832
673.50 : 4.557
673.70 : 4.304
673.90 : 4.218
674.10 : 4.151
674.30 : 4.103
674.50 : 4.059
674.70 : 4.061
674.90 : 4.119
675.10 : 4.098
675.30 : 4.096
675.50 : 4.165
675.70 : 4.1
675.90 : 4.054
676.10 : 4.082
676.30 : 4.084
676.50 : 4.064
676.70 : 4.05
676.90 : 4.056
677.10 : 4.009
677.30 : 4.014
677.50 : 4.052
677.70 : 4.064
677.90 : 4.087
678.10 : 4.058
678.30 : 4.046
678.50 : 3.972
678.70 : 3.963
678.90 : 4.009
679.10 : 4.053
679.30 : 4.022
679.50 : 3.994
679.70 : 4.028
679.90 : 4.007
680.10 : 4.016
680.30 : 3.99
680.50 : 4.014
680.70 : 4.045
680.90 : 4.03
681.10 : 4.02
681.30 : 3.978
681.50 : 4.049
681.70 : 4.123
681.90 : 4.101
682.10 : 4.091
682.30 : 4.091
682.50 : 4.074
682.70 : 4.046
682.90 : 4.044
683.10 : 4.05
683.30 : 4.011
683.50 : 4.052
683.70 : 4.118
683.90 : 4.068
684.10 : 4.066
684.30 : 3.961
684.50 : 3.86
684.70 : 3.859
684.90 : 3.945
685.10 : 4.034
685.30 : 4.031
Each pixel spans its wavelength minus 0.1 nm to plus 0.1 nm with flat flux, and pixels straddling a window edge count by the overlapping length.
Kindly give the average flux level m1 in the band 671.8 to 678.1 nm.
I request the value 4.25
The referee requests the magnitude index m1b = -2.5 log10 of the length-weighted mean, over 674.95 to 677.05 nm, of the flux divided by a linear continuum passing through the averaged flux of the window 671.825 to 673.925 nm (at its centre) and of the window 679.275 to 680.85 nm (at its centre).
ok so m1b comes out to 0.06 mag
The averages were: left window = 4.57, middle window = 4.08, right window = 4.01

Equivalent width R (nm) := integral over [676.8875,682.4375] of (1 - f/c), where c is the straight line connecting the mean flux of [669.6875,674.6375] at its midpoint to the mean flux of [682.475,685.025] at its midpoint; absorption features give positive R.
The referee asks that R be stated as 0.175 nm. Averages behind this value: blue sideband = 4.46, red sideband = 4.01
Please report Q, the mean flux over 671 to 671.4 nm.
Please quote 4.6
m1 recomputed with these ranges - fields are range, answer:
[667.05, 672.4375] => 4.45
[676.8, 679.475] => 4.03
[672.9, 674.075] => 4.57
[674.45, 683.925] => 4.05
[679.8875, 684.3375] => 4.05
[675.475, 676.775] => 4.08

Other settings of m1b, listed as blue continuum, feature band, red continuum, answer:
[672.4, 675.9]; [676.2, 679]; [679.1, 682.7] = 0.04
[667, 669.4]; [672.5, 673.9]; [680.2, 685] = -0.08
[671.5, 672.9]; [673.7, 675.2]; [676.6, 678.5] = 0.06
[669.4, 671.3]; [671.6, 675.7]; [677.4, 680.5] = -0.04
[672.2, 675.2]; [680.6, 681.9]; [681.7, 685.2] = 0.02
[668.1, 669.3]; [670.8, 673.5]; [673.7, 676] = -0.10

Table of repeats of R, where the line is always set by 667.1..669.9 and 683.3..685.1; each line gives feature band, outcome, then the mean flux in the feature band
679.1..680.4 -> 0.03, 4.01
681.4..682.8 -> -0.01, 4.08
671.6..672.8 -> -0.07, 4.57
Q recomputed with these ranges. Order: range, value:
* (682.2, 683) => 4.06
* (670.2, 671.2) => 4.33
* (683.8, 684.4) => 4.03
